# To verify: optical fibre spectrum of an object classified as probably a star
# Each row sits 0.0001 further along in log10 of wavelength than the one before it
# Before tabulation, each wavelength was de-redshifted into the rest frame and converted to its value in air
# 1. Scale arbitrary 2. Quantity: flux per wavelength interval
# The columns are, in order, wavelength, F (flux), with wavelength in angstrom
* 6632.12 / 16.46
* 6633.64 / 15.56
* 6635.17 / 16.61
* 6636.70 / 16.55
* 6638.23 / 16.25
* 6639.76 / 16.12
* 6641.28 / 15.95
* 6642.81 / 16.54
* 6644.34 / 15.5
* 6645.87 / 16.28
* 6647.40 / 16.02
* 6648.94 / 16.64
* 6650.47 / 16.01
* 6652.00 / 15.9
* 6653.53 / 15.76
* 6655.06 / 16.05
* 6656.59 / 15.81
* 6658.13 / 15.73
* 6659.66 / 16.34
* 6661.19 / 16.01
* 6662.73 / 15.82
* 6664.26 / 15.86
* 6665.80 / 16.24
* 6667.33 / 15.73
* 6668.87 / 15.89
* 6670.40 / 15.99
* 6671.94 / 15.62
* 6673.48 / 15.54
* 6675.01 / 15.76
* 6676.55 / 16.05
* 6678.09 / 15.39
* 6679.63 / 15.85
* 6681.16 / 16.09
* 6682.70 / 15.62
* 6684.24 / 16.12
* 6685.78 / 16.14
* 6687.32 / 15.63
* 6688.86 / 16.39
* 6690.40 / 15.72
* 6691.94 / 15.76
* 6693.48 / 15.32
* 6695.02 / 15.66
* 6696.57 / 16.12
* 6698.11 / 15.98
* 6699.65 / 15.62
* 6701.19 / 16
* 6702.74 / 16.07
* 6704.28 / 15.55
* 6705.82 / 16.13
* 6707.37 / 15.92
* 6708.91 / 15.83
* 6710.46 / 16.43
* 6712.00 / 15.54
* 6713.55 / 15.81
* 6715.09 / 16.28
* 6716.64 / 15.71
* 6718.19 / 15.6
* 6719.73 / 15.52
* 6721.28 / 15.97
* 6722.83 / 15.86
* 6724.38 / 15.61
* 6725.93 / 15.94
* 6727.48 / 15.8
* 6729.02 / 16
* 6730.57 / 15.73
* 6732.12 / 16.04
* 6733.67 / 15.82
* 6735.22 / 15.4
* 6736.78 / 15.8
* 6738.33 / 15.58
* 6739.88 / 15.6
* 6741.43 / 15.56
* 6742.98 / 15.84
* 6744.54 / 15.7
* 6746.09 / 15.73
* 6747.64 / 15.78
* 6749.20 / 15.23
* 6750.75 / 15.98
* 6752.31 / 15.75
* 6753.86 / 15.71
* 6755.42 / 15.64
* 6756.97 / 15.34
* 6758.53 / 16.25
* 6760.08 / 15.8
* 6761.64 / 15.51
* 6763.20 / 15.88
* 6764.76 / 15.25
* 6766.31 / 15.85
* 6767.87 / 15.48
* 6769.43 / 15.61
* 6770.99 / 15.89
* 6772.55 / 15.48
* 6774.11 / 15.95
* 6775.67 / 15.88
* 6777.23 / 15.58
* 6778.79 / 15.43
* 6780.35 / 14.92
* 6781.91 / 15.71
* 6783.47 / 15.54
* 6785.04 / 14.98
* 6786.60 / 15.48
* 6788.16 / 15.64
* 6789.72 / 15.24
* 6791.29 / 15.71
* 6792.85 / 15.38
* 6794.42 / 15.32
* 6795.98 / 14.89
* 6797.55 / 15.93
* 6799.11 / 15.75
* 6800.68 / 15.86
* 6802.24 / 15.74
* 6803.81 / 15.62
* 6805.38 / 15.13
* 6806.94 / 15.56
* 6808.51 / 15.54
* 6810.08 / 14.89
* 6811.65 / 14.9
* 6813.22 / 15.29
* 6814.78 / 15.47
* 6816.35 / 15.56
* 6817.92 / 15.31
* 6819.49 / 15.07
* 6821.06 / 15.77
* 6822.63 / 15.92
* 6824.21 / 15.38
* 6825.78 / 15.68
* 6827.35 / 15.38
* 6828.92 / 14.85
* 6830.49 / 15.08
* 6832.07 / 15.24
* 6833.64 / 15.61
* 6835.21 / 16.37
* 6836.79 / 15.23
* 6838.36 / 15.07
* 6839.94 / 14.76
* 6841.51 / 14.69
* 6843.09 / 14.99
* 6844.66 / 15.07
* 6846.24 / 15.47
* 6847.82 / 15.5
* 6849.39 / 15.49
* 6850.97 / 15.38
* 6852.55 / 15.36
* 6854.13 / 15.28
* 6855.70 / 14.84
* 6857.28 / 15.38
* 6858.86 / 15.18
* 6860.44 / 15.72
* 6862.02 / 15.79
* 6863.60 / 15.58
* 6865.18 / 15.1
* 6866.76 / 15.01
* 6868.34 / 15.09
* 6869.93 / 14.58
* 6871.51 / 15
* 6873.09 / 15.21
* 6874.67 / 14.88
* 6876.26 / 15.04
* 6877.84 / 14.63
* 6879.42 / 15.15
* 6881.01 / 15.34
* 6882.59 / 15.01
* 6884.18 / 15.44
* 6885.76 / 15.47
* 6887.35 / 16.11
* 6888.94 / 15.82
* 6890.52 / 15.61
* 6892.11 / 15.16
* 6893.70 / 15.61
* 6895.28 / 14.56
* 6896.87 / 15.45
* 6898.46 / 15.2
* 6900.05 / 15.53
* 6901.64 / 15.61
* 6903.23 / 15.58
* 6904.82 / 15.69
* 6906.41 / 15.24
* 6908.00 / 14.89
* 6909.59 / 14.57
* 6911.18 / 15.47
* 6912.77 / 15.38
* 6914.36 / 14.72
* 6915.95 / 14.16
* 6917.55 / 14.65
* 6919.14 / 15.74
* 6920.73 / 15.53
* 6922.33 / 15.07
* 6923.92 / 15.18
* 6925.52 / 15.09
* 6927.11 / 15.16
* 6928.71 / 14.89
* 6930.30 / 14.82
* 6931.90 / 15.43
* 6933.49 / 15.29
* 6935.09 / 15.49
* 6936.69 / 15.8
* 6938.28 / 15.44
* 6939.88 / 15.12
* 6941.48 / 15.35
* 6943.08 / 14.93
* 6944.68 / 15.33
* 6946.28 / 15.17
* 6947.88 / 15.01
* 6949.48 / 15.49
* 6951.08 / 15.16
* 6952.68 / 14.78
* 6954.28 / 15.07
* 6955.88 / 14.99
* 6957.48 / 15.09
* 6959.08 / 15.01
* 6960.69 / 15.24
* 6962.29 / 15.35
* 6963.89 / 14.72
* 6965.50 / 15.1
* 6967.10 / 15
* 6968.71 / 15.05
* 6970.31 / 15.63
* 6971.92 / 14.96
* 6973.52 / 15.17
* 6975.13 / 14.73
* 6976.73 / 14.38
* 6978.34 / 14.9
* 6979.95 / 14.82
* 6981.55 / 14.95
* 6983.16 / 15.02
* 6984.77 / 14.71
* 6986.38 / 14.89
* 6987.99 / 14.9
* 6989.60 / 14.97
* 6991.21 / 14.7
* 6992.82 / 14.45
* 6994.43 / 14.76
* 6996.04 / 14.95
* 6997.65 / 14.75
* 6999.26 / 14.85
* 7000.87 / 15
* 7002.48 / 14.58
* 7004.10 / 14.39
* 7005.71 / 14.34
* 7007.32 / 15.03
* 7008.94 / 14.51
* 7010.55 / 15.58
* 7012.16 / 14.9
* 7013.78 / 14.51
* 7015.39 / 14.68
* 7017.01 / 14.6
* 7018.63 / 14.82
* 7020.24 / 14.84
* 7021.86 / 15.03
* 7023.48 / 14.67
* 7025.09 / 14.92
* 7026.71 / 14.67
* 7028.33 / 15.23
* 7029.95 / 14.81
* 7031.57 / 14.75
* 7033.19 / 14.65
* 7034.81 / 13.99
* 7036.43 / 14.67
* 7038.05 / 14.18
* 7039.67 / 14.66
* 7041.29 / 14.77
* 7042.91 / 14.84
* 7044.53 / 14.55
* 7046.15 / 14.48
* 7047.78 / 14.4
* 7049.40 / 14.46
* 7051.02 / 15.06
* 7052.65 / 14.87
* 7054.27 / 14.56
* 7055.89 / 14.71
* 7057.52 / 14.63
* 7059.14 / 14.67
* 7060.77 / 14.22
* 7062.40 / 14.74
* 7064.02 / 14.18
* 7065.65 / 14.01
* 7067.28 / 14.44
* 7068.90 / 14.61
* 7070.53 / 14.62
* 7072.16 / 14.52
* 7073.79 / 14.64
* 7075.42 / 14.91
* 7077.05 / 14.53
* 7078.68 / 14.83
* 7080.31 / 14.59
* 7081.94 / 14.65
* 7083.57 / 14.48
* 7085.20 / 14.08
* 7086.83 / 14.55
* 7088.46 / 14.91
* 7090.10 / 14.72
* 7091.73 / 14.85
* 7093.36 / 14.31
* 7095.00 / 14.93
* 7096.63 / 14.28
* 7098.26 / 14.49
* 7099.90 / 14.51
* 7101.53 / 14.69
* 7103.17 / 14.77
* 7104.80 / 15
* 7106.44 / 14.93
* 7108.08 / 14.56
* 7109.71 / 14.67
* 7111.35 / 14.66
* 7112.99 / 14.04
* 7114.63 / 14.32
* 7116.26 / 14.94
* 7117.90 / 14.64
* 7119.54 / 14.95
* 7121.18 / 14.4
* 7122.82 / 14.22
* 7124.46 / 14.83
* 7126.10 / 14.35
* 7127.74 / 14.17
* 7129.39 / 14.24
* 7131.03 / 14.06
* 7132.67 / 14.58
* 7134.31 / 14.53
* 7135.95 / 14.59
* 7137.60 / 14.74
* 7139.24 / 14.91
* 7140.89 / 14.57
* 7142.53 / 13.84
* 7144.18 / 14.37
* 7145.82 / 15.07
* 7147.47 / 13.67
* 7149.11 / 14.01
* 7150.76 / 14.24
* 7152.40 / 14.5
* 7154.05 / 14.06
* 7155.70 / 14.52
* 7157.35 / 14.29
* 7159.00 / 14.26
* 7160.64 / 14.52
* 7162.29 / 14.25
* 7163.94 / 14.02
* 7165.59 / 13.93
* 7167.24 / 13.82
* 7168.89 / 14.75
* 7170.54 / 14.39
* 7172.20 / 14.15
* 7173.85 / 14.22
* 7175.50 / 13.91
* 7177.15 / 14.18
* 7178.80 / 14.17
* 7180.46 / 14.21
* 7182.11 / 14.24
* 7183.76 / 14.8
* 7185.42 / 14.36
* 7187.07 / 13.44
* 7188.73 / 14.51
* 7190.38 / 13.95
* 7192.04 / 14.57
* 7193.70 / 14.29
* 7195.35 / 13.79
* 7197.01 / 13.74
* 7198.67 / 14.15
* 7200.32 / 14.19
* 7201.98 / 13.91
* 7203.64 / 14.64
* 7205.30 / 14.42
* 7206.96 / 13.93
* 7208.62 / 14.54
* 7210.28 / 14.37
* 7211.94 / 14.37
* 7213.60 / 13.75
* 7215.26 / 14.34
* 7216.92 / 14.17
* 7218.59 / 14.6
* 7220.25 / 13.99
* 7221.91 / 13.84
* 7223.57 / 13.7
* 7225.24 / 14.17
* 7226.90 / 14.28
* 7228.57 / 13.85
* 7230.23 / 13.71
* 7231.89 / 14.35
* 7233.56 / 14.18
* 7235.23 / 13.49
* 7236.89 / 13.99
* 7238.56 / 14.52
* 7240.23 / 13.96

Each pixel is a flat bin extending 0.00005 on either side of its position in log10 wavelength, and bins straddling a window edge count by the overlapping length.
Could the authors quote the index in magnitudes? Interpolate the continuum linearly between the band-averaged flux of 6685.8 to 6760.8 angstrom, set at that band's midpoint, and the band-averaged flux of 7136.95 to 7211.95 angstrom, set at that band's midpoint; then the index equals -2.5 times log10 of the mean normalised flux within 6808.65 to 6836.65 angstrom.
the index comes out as 0.00 mag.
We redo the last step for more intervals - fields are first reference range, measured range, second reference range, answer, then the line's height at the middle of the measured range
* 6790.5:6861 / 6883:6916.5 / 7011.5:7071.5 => -0.013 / 15.1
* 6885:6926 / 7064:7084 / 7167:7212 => 0.007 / 14.6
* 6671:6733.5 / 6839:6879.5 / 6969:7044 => 0.010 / 15.3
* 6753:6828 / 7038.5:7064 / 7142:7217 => 0.002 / 14.6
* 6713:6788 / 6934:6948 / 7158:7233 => -0.019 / 15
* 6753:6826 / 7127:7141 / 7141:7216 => -0.008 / 14.4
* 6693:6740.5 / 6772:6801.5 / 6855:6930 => 0.004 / 15.6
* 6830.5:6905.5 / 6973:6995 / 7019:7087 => 0.005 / 14.9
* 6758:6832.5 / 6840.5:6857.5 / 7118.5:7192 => 0.007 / 15.3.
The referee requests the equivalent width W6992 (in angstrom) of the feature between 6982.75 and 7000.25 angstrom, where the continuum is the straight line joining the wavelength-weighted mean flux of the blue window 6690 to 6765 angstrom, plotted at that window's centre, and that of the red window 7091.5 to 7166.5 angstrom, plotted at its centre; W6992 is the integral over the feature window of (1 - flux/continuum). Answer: 0.11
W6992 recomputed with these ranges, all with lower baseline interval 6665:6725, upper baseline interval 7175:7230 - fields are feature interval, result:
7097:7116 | -0.2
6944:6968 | -0.2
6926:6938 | -0.2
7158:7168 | 0.1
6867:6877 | 0.2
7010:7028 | -0.1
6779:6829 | 0.2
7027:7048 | 0.1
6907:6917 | 0.2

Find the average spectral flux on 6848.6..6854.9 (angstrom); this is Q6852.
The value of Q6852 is 15.4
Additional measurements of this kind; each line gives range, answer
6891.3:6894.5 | 15.4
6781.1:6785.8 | 15.4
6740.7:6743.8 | 15.7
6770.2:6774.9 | 15.8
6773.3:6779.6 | 15.7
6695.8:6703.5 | 16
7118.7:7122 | 14.7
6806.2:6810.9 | 15.3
